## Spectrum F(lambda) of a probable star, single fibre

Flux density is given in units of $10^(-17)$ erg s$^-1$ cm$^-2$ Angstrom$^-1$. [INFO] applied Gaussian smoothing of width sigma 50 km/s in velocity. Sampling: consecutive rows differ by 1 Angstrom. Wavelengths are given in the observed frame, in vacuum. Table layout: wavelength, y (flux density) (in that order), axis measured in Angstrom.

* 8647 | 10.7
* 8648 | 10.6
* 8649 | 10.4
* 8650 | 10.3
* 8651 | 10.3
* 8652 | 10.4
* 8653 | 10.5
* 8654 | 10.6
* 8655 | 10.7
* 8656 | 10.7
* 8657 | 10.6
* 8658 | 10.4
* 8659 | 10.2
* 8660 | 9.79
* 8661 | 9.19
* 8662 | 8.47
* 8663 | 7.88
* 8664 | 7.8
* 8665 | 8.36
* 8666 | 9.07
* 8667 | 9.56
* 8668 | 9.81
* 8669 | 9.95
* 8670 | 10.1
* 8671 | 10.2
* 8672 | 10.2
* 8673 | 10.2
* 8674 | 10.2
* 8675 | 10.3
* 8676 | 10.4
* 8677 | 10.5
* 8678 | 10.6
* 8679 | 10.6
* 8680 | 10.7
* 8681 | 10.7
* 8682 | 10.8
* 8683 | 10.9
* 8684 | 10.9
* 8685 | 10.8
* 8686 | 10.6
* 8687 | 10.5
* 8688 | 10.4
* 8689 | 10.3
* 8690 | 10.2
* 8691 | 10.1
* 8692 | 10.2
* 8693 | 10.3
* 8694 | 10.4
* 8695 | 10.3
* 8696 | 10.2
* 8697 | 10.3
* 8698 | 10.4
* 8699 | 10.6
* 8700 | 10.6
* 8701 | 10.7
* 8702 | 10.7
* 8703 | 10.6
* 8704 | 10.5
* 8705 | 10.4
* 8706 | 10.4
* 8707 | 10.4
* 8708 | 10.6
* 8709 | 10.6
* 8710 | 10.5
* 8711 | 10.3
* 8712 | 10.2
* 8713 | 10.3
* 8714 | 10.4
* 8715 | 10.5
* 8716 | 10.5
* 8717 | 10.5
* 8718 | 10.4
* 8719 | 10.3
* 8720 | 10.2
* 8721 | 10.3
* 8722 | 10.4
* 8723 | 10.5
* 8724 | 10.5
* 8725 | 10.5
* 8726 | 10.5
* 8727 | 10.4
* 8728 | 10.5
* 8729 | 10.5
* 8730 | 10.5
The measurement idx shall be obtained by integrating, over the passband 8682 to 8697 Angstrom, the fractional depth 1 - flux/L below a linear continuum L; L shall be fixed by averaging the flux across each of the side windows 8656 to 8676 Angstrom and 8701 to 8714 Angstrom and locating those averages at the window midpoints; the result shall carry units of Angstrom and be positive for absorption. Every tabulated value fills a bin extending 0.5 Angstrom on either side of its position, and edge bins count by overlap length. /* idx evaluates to -0.5 Angstrom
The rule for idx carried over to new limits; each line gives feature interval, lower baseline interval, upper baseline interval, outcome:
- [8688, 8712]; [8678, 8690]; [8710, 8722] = 0.2 Angstrom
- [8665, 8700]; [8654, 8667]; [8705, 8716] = -1.5 Angstrom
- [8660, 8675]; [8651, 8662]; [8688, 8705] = 1.3 Angstrom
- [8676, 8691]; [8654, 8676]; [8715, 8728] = -0.9 Angstrom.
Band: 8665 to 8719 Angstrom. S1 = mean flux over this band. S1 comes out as 10.4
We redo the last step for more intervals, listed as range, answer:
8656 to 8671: 9.44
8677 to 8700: 10.5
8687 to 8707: 10.4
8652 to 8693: 10.1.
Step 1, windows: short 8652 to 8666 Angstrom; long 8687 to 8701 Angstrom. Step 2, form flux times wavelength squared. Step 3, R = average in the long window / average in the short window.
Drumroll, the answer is 1.1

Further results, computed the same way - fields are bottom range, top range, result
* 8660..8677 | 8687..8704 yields 1.10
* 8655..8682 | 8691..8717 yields 1.06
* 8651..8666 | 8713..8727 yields 1.09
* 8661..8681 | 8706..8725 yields 1.08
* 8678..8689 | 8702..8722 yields 0.98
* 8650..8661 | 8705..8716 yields 1.02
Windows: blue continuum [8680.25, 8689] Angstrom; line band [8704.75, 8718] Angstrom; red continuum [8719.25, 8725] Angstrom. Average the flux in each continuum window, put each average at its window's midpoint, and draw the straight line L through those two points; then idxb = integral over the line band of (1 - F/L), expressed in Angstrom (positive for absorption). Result 0.1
